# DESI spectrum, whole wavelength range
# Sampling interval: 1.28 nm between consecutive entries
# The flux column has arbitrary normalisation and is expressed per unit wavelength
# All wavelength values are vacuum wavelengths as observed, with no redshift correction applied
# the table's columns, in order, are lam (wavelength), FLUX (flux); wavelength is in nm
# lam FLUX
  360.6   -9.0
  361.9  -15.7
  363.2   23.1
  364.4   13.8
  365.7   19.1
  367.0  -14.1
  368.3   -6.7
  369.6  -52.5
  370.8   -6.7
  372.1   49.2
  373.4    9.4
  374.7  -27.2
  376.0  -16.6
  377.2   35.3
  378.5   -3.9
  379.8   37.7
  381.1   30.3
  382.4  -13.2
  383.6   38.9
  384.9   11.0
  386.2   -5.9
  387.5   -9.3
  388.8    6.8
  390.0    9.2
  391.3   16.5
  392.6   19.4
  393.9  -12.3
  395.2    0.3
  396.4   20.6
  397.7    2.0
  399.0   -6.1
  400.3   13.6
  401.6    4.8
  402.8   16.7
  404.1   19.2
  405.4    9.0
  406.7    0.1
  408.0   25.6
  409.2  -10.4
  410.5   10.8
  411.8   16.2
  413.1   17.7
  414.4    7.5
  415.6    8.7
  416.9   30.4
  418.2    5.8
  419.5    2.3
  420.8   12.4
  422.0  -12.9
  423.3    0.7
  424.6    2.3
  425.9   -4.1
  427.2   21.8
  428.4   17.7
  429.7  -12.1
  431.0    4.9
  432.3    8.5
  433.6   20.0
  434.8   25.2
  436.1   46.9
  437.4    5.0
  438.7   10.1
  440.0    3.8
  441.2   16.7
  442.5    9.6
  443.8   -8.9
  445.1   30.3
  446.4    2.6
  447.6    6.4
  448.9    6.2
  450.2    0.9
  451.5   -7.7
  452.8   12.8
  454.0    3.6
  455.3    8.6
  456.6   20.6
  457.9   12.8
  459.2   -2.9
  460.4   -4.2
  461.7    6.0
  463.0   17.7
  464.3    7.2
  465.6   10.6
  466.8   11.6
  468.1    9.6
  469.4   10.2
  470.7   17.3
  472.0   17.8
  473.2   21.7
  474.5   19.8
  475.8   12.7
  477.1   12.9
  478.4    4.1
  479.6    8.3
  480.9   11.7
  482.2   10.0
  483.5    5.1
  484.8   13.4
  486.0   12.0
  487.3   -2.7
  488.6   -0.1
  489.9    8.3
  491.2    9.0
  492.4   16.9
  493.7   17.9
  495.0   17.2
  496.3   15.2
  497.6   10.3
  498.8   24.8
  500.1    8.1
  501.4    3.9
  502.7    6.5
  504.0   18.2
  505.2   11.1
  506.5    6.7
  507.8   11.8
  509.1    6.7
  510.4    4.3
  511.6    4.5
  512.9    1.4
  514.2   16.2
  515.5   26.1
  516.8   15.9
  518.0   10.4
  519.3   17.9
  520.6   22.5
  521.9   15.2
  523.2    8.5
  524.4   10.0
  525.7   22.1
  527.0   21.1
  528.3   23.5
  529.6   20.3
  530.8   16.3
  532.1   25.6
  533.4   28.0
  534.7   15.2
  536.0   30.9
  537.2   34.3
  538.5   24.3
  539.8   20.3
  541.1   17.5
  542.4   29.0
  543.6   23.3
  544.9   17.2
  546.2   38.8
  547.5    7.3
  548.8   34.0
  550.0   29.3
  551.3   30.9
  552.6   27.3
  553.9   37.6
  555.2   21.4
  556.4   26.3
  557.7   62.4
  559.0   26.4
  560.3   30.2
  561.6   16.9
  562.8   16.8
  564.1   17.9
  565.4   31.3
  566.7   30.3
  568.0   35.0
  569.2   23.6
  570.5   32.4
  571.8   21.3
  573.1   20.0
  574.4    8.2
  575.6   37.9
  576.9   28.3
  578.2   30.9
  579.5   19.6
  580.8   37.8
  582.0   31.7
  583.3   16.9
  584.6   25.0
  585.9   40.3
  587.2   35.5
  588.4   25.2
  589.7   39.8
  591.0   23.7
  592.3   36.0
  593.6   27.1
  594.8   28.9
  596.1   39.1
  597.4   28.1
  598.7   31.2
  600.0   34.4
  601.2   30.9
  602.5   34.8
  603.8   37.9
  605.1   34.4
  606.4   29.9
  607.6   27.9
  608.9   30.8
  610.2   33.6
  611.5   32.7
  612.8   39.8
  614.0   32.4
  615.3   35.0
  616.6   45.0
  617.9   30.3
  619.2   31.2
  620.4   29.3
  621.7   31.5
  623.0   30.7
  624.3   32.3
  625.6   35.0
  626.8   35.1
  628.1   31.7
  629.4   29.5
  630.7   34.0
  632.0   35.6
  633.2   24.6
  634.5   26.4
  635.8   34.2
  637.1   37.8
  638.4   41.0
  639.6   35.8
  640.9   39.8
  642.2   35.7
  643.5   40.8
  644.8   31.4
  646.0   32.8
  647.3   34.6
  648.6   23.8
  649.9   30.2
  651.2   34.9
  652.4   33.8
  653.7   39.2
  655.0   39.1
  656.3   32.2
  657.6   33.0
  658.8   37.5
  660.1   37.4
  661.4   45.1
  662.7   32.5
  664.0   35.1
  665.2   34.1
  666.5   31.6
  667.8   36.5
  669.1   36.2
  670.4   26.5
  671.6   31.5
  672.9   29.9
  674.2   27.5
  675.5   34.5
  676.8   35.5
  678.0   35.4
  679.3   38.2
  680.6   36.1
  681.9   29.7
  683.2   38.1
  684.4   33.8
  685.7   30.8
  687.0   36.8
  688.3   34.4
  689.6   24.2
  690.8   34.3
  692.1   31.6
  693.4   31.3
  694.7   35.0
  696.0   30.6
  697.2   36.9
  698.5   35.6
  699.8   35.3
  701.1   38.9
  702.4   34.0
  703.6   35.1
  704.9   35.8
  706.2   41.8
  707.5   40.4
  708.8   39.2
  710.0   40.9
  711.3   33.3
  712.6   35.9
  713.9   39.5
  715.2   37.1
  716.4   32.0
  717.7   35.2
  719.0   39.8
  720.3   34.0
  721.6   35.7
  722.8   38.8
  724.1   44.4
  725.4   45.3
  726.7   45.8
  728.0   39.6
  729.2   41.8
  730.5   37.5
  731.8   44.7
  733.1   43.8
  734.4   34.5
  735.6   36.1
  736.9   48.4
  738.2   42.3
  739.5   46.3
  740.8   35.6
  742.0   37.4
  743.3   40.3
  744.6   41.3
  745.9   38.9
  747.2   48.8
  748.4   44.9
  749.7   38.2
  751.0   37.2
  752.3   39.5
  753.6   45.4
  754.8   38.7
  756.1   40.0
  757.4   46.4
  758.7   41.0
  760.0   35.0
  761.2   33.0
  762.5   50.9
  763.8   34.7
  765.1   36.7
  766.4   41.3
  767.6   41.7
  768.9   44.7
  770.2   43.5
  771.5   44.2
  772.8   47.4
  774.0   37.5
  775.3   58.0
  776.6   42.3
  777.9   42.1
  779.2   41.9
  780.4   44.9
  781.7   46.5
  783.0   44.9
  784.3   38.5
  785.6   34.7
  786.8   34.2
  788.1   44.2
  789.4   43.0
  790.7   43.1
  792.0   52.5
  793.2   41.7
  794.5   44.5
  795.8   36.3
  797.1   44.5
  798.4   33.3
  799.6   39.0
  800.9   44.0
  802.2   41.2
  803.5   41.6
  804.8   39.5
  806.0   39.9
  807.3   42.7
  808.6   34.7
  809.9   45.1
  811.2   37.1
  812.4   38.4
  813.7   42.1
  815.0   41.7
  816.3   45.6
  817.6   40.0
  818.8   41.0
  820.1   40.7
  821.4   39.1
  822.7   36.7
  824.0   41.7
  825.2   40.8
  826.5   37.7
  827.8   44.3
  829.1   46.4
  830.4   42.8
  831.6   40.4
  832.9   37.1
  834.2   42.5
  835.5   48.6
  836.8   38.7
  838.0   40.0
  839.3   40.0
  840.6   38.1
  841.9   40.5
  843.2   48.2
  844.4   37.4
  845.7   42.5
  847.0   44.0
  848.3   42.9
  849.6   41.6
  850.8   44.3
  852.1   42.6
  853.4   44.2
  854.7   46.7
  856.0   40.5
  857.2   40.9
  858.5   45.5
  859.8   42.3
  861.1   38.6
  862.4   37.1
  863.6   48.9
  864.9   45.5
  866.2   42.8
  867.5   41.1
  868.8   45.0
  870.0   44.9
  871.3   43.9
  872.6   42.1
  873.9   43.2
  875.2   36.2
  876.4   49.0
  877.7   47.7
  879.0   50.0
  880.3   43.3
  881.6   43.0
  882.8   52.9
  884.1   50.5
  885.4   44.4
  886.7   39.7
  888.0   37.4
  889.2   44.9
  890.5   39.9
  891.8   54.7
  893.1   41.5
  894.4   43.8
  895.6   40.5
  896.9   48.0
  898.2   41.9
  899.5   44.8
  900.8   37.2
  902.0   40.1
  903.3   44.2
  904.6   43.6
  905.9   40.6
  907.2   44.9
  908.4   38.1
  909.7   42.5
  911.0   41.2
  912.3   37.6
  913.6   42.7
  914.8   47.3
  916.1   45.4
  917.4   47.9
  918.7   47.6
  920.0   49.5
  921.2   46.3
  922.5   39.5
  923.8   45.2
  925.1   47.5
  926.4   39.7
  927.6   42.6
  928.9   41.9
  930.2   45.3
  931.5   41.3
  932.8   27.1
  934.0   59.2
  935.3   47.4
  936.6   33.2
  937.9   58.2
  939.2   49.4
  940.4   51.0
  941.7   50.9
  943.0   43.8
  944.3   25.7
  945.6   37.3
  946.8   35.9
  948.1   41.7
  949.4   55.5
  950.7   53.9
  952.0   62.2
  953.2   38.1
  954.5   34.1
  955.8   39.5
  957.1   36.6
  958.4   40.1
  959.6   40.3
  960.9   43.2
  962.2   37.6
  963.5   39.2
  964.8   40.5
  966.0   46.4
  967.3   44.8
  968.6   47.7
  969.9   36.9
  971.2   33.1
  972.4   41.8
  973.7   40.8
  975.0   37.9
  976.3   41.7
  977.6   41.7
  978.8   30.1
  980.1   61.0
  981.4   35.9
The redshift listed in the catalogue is 0.334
